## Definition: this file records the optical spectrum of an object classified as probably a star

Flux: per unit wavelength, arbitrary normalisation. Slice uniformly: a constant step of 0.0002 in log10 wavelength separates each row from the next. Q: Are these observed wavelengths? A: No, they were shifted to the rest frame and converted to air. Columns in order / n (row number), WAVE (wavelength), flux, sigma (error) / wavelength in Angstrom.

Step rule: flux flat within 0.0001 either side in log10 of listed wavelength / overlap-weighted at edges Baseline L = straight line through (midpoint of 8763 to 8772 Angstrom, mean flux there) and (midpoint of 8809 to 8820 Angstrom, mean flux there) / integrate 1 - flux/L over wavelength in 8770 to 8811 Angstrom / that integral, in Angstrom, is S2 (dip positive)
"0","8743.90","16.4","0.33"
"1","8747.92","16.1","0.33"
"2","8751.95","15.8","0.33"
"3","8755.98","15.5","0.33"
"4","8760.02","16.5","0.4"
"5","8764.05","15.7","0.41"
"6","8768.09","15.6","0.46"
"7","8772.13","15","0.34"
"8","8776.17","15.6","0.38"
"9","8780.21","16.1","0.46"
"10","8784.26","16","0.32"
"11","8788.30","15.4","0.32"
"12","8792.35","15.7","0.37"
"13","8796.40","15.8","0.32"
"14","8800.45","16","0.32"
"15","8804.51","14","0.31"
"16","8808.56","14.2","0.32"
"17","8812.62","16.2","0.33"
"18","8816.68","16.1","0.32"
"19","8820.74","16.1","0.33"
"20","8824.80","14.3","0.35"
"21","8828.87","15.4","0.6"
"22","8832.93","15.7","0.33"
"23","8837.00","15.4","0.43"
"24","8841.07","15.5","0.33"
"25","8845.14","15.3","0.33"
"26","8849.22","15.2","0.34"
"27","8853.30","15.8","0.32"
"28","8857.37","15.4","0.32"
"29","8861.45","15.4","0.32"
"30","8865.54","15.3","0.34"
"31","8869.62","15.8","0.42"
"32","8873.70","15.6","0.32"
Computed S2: 0.75 Angstrom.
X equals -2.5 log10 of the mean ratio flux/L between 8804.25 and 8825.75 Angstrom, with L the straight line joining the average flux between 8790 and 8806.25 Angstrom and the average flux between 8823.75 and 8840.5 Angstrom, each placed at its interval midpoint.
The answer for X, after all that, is 0.00 mag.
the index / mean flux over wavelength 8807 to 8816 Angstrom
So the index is 15.4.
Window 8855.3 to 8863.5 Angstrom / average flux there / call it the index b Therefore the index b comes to 15.4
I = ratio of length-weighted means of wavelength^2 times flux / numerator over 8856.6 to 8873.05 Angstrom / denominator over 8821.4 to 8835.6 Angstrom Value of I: 1.02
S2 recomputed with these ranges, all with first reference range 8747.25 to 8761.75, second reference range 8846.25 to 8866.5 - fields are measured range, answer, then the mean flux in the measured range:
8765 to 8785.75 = 0.2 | 15.6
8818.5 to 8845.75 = 0.3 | 15.4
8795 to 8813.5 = 0.6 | 15.2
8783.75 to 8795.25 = 0.1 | 15.7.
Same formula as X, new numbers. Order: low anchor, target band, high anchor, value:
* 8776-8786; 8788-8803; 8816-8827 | 0.004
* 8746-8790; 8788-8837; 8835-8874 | 0.014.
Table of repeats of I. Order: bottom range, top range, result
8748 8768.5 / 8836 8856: 0.99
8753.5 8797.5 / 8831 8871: 1.00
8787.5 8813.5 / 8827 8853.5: 1.02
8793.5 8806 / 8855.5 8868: 1.02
